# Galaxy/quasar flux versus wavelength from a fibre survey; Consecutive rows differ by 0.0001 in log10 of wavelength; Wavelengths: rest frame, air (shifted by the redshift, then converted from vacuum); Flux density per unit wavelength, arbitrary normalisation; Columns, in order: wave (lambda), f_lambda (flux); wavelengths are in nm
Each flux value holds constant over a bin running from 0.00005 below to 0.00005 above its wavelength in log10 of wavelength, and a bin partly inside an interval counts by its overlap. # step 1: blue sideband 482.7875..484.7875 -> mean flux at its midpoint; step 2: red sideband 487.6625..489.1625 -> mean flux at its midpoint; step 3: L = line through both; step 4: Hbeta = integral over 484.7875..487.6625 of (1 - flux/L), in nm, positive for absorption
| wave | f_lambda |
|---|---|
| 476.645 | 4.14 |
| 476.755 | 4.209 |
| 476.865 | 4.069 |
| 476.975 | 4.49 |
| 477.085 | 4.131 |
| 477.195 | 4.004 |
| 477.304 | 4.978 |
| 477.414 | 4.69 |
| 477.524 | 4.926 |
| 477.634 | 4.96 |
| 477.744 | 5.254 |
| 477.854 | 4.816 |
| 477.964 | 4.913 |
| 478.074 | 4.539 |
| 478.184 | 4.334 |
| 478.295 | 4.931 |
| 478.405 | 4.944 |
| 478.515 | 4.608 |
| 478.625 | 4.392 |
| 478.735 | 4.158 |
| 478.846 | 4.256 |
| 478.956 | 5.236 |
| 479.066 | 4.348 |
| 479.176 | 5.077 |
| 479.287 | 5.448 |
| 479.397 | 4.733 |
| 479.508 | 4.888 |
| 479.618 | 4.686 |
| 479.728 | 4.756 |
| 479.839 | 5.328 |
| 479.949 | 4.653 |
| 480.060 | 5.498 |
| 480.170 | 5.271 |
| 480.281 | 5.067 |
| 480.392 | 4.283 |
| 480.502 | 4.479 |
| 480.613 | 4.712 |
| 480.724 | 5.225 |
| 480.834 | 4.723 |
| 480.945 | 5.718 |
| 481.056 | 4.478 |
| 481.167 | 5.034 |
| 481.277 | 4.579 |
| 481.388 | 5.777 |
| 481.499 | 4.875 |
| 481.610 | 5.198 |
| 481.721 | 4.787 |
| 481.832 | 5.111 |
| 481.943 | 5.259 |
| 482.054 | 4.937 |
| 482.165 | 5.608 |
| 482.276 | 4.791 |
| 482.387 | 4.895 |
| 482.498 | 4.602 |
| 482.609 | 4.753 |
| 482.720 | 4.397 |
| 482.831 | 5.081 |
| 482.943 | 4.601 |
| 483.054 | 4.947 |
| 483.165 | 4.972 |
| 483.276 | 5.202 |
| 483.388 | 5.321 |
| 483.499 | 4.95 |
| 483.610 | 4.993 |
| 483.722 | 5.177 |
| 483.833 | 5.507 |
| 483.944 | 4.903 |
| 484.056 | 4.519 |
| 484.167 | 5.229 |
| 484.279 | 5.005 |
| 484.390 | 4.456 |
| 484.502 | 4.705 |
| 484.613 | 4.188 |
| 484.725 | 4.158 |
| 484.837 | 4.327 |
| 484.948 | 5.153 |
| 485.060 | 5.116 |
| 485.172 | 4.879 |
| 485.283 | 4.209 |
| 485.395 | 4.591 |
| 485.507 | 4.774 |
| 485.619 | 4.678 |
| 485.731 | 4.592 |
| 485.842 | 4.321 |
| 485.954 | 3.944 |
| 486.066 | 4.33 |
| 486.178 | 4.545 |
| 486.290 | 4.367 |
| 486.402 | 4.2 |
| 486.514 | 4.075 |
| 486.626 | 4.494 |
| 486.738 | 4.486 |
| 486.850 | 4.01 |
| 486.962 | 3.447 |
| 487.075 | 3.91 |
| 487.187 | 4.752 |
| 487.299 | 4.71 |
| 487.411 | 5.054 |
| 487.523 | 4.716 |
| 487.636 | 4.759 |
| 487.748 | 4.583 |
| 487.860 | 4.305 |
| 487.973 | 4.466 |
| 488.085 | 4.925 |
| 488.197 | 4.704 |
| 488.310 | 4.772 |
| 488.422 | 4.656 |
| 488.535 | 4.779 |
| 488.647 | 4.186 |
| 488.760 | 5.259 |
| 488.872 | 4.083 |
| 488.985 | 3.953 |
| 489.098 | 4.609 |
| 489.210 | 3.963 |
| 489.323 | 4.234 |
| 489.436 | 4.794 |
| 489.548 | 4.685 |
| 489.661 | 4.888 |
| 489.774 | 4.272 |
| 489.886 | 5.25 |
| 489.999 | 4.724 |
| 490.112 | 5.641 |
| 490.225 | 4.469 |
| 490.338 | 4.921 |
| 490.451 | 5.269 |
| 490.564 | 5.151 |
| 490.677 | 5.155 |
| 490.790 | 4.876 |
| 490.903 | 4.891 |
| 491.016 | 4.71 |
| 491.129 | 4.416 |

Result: 0.14 nm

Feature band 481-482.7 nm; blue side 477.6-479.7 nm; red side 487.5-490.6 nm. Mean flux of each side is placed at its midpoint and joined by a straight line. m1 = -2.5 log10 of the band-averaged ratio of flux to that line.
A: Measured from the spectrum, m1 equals -0.05 mag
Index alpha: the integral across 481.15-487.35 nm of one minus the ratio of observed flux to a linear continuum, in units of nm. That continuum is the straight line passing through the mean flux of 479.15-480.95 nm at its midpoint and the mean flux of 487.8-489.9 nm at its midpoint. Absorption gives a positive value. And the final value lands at 0.06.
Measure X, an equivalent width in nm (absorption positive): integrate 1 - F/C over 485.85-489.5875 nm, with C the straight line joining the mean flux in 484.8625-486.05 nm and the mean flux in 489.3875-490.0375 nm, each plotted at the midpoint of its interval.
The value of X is 0.202 nm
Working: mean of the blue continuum 4.61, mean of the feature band 4.44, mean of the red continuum 4.78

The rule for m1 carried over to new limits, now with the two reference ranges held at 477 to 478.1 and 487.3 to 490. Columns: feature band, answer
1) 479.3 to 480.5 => -0.050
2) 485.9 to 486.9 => 0.087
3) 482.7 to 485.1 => -0.047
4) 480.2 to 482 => -0.062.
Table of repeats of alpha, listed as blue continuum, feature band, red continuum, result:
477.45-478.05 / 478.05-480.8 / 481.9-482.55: 0.10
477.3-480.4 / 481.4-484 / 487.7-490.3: -0.14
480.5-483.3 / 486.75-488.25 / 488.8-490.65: 0.09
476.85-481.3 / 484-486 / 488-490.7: 0.06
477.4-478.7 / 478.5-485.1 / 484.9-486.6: -0.35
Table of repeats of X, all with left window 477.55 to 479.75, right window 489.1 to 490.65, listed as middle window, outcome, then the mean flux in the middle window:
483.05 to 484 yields -0.07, 5.12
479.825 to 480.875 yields -0.03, 4.91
